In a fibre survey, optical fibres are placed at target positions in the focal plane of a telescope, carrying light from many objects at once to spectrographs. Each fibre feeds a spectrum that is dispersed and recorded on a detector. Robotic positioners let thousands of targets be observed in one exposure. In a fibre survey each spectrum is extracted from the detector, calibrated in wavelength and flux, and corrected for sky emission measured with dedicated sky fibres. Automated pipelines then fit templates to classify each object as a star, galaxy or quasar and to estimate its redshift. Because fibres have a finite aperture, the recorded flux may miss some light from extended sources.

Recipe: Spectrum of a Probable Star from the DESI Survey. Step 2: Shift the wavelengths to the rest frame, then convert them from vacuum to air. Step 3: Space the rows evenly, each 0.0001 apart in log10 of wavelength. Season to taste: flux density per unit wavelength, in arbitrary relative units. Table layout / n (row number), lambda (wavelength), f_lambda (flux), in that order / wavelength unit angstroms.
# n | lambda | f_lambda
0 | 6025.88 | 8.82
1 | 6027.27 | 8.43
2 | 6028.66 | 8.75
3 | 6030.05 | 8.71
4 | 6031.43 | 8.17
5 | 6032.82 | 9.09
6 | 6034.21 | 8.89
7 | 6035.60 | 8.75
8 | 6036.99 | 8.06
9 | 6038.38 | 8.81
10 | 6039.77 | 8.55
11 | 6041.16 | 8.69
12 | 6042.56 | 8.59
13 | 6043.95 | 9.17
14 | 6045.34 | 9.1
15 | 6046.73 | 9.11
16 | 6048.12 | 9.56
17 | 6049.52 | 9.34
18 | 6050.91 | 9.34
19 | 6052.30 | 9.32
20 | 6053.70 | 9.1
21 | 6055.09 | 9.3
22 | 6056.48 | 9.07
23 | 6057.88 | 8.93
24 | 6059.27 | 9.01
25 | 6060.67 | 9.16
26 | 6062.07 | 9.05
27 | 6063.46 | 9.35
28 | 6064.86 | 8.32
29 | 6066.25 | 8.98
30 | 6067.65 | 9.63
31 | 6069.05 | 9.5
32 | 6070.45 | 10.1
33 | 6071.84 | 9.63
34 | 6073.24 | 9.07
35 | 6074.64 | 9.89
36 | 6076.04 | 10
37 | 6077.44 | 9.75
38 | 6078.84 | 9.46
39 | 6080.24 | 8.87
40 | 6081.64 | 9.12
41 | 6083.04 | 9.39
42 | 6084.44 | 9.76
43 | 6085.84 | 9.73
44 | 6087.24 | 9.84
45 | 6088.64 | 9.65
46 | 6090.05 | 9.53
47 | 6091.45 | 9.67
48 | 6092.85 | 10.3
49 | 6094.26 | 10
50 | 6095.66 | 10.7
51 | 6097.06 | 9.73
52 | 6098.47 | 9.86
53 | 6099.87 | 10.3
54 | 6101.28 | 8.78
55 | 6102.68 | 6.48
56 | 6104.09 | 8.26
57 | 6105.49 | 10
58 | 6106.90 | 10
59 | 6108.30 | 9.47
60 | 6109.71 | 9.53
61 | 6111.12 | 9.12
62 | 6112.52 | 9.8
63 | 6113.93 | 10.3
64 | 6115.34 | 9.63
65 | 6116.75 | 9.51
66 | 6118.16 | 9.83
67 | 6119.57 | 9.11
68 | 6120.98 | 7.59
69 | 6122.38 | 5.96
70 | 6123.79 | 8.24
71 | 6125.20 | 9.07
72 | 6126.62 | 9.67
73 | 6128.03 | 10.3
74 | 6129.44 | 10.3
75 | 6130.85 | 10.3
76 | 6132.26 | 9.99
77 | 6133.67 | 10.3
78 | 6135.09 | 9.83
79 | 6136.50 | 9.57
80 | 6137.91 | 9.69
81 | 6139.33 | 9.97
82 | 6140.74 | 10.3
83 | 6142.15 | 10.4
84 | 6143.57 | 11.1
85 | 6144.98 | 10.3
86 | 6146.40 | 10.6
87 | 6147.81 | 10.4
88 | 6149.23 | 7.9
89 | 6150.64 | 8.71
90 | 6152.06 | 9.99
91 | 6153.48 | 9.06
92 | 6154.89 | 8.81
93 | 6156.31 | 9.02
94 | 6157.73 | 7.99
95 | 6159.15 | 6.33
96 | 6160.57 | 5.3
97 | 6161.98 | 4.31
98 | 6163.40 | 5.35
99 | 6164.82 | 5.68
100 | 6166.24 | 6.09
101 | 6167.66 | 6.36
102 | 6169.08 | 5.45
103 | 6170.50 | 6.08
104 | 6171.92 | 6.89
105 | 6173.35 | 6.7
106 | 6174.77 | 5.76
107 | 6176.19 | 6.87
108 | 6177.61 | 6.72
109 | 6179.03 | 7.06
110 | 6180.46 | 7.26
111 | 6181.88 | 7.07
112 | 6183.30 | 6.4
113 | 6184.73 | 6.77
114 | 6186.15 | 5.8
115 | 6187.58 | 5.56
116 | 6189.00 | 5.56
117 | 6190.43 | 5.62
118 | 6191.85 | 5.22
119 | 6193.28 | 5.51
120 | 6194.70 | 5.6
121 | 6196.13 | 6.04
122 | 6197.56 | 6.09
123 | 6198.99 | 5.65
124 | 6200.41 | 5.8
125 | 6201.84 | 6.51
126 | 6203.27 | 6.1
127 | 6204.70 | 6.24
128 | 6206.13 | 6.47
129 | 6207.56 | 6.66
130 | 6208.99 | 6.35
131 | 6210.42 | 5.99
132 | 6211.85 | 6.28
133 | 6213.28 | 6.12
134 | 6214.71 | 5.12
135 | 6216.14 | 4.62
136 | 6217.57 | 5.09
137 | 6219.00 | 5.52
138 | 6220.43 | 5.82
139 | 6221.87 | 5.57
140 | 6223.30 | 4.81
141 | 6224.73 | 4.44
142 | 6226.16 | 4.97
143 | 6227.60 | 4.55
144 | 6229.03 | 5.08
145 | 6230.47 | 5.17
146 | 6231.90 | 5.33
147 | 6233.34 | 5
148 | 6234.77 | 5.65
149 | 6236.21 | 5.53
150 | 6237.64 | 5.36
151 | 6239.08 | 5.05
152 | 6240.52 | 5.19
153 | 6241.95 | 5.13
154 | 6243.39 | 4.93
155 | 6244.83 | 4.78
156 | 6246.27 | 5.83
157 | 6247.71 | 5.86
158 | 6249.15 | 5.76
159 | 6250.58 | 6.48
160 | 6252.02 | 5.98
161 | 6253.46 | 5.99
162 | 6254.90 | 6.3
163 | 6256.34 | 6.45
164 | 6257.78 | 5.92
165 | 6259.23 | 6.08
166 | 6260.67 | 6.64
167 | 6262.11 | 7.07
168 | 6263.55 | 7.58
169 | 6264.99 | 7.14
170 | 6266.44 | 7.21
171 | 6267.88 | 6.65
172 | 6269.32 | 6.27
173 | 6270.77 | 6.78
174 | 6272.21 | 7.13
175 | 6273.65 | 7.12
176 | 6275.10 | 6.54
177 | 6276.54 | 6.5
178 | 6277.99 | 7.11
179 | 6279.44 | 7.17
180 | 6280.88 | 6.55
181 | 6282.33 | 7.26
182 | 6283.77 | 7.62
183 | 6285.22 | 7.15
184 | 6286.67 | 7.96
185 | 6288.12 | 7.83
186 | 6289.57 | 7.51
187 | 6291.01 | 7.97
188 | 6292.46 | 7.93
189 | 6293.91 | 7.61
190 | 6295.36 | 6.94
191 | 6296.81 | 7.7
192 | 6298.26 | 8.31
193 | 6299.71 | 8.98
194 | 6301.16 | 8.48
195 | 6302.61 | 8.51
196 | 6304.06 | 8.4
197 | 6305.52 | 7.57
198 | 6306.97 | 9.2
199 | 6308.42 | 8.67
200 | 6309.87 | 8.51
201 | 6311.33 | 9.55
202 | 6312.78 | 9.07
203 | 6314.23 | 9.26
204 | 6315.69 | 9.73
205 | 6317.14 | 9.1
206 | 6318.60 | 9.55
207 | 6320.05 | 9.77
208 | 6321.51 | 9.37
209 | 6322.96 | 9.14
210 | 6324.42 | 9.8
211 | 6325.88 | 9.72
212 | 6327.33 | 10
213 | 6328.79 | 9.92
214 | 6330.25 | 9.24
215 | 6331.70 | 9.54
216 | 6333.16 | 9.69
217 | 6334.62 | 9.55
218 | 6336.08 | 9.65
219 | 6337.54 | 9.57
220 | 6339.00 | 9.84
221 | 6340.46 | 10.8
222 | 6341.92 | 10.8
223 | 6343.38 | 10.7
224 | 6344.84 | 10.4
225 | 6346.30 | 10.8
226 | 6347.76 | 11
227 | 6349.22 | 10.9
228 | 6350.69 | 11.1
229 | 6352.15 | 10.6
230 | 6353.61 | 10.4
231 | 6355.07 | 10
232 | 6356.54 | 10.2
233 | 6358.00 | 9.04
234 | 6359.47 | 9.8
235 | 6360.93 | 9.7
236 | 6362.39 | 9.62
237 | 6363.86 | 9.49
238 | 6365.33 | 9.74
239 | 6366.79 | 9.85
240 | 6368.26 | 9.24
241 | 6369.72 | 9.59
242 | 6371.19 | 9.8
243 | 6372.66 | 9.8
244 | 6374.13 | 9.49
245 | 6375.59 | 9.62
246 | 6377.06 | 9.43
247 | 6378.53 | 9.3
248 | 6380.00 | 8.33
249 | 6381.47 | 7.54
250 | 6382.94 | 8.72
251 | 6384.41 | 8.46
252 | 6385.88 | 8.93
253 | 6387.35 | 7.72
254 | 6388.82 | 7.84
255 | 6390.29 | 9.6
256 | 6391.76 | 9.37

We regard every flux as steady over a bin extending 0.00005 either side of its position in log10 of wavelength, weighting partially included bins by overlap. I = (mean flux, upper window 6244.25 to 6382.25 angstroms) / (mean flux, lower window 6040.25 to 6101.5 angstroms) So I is 0.9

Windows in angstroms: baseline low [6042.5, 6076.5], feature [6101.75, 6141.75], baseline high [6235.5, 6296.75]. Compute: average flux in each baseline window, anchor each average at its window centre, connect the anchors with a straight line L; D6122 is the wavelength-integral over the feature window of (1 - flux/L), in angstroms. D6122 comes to -4.32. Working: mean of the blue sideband 9.27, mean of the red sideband 6.58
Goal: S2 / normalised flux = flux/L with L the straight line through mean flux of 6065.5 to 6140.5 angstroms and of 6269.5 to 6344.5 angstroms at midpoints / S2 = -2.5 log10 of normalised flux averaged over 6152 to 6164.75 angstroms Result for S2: 0.28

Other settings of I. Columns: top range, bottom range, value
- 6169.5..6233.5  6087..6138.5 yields 0.62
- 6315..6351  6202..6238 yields 1.80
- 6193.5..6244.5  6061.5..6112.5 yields 0.58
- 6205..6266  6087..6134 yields 0.61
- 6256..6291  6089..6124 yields 0.75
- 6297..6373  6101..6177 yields 1.12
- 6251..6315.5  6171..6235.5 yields 1.28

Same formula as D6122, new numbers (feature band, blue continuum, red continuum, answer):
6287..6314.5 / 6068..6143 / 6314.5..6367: 4.4 angstroms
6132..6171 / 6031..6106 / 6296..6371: 4.1 angstroms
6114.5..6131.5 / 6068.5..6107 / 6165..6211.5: -1.6 angstroms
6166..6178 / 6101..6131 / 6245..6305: 3.0 angstroms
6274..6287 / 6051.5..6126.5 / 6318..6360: 3.7 angstroms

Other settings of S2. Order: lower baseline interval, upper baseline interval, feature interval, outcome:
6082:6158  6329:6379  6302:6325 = 0.092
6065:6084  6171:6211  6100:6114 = -0.076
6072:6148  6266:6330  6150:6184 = 0.312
